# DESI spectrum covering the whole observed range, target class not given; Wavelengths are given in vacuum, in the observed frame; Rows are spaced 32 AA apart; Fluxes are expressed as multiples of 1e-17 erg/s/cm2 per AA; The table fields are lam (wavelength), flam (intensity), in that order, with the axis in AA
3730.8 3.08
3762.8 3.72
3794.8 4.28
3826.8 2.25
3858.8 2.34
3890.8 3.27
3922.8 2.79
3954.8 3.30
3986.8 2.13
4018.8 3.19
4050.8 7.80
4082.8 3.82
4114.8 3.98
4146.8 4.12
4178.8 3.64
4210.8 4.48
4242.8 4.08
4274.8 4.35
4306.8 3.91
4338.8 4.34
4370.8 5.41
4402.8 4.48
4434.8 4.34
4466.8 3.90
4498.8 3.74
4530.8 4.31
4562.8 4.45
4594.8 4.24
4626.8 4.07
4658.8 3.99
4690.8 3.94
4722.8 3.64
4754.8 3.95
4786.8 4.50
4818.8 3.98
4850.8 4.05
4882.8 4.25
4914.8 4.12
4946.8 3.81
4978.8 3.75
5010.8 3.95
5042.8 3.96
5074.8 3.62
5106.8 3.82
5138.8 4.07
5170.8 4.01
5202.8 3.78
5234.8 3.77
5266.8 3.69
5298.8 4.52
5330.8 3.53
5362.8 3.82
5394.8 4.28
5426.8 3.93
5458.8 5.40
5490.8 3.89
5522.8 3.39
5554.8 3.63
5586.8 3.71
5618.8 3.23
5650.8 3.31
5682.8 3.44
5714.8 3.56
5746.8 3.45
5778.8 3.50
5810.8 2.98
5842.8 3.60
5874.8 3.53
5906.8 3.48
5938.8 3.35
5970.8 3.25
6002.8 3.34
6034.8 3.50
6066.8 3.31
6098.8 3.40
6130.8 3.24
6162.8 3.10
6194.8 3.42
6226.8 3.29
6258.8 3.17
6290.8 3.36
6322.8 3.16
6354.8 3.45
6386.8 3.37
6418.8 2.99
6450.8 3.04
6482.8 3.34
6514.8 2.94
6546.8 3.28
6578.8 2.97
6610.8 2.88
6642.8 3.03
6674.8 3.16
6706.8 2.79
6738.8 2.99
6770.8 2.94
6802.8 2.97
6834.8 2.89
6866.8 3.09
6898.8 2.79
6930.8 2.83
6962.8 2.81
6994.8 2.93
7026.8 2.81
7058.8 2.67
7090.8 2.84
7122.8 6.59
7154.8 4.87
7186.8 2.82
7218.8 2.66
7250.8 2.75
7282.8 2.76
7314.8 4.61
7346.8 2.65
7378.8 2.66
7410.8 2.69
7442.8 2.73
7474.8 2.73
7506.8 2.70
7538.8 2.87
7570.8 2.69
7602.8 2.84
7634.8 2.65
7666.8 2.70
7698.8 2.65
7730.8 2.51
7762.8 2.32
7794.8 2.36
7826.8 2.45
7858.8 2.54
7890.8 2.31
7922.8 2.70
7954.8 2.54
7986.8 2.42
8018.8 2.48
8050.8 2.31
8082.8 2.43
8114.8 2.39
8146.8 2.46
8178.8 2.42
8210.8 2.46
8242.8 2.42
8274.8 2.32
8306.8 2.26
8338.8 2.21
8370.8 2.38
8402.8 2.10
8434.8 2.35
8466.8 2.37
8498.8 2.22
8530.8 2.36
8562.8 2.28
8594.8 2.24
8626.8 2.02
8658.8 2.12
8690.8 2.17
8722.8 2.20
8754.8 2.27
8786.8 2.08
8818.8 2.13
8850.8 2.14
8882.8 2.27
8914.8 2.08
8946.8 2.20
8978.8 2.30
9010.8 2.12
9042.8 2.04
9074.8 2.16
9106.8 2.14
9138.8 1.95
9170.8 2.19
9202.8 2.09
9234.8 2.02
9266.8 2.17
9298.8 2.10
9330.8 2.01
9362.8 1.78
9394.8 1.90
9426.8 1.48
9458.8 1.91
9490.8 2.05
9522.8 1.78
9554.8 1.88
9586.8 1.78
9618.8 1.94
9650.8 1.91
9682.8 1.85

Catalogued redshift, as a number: 0.09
